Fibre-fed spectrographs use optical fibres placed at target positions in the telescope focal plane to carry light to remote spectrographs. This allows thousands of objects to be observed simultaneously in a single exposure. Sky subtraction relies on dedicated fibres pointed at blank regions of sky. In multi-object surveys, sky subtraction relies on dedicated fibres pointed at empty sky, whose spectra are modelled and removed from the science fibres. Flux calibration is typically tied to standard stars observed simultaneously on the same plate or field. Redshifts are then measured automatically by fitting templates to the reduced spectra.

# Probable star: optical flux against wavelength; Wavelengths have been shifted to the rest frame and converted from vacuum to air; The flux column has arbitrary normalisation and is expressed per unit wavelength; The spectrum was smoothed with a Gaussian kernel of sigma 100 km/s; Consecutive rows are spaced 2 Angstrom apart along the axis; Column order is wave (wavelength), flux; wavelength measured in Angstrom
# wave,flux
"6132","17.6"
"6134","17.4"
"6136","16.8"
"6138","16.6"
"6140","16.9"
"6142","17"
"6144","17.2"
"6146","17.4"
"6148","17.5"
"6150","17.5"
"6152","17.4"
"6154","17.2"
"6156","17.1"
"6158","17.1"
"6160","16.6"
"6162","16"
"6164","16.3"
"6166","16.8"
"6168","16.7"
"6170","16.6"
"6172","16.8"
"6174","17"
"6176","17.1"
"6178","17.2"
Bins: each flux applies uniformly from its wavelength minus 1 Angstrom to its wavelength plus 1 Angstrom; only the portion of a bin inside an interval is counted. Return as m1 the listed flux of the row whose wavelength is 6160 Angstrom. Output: 16.6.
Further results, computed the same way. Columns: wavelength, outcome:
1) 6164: 16.3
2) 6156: 17.1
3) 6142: 17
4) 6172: 16.8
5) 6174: 17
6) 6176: 17.1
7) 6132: 17.6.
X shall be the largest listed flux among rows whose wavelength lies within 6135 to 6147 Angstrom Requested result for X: 17.4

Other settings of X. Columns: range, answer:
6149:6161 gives 17.5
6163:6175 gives 17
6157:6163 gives 17.1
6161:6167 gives 16.8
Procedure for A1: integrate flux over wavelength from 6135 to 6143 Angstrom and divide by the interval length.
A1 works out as 16.8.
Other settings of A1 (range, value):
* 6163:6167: 16.6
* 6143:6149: 17.4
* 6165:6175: 16.8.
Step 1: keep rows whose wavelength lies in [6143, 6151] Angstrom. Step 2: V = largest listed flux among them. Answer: 17.5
